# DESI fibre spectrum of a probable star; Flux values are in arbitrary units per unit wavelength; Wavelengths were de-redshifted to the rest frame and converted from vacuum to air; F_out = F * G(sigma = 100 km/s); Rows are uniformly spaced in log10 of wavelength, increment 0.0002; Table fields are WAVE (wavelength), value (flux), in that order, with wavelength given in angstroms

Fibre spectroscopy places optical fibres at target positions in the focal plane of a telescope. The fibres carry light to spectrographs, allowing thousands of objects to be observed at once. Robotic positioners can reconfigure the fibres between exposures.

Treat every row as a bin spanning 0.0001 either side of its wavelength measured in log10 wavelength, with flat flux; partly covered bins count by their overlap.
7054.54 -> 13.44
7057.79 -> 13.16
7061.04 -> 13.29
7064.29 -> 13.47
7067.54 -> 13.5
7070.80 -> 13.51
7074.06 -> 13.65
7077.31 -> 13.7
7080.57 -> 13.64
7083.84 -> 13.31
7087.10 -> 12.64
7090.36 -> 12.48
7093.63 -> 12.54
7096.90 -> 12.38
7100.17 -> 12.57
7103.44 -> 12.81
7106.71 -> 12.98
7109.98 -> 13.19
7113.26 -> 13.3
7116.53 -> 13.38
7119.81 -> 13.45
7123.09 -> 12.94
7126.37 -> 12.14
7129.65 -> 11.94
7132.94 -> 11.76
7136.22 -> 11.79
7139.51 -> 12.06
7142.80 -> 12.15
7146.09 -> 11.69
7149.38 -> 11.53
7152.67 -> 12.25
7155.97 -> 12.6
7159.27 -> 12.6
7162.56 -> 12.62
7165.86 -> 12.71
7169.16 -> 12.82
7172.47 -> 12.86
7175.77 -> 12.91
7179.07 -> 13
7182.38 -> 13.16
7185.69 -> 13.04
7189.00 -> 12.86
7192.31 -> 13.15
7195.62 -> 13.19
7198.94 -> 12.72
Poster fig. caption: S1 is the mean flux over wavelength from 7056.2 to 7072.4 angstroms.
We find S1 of 13.4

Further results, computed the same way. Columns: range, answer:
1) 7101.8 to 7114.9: 13.1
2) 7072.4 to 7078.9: 13.7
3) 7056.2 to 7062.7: 13.2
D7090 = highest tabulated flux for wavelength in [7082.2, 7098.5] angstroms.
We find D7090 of 13.31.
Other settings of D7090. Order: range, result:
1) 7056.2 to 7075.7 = 13.65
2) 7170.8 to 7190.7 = 13.16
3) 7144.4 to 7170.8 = 12.82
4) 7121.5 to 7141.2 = 12.94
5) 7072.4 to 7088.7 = 13.7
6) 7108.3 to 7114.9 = 13.3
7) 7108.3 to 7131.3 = 13.45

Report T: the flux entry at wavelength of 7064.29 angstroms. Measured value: 13.47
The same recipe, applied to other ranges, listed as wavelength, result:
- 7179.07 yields 13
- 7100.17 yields 12.57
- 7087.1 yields 12.64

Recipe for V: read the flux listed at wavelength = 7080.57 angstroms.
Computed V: 13.64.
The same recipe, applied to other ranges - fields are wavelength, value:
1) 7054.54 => 13.44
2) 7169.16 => 12.82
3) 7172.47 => 12.86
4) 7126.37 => 12.14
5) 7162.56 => 12.62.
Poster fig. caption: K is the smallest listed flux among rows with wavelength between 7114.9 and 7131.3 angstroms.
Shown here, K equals 11.94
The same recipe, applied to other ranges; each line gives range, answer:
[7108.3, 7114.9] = 13.19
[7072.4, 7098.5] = 12.38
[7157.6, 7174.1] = 12.6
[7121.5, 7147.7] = 11.69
